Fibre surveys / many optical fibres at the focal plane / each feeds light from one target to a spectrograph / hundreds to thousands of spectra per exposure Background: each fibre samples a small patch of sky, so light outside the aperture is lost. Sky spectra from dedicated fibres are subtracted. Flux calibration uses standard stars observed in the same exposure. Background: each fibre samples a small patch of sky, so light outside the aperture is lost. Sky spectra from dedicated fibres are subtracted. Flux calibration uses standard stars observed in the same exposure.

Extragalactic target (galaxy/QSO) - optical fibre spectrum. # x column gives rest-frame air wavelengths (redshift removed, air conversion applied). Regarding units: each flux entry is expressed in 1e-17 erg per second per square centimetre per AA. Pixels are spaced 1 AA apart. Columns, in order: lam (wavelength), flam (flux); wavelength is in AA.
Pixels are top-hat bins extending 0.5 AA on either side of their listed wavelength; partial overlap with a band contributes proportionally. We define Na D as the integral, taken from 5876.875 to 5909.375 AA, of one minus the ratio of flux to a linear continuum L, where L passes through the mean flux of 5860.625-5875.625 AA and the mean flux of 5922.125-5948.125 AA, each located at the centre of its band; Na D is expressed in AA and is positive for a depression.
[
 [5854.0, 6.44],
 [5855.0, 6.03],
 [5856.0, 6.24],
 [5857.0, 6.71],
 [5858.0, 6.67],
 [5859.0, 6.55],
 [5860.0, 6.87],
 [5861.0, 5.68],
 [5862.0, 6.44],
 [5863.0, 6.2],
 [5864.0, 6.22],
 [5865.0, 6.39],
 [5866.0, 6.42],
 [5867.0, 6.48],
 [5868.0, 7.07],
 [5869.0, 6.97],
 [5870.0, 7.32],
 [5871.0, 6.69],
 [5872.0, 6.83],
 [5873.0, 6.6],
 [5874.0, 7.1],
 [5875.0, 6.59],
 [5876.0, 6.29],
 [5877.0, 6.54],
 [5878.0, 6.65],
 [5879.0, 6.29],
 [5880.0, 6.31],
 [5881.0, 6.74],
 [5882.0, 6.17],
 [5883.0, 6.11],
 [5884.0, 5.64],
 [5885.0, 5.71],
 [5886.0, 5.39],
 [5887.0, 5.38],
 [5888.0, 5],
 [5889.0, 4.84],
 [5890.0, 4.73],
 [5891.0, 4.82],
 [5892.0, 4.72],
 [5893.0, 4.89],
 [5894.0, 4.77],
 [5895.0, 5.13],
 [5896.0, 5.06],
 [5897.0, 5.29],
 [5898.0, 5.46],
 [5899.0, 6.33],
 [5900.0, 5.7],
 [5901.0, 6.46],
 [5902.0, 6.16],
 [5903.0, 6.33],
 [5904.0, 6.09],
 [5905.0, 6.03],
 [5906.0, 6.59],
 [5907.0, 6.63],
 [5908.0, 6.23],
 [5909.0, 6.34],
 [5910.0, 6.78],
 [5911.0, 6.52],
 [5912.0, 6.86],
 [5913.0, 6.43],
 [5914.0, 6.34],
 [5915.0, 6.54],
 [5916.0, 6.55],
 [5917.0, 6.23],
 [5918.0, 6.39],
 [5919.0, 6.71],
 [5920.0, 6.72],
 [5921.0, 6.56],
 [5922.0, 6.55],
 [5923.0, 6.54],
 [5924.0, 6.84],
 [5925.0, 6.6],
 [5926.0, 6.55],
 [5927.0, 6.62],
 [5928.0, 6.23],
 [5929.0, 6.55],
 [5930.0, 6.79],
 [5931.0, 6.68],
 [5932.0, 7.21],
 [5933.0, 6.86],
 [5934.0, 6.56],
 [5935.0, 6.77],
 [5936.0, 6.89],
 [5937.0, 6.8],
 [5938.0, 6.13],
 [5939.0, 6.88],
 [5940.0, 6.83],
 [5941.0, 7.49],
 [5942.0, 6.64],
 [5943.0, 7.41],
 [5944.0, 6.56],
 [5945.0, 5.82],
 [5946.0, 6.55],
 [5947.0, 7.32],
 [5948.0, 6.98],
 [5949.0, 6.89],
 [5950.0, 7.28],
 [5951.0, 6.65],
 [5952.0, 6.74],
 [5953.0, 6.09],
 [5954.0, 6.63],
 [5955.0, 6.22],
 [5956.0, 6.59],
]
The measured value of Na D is 4.3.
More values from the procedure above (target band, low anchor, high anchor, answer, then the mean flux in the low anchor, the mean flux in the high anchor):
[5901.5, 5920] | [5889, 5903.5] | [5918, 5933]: -1.3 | 5.4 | 6.65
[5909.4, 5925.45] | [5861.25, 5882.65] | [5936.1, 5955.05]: 0.3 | 6.57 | 6.75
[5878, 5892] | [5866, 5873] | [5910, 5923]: 2.3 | 6.84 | 6.54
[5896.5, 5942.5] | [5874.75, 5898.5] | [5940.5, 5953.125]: -1.8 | 5.59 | 6.82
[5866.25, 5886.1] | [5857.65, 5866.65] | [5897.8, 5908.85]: -0.5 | 6.38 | 6.21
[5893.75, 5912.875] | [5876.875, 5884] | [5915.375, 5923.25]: 1.2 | 6.34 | 6.53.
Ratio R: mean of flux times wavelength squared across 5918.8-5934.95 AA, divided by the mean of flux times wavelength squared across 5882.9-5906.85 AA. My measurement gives 1.22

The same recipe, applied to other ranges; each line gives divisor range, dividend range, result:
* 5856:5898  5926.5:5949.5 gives 1.14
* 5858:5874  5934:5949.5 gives 1.06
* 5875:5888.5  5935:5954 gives 1.15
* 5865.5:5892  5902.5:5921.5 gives 1.06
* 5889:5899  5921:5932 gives 1.33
